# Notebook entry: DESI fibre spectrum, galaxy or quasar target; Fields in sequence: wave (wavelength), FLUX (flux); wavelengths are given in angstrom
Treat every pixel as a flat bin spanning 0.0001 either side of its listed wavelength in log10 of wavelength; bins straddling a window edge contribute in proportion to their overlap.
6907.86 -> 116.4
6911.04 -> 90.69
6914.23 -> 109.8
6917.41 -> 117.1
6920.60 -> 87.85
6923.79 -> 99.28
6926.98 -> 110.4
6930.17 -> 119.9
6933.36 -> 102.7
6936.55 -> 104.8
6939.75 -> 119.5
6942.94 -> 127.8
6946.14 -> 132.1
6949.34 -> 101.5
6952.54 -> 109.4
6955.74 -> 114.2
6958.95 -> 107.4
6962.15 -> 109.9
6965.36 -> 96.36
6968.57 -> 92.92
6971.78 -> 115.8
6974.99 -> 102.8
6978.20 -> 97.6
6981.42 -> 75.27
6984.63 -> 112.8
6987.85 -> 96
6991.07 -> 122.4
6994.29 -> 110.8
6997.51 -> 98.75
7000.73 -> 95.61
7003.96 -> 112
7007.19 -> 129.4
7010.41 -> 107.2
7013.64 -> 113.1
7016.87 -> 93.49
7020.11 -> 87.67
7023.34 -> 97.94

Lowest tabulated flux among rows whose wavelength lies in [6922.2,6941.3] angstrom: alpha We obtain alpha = 99.28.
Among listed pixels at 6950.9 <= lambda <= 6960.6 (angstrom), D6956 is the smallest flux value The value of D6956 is 107.4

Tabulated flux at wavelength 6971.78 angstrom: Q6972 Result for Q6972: 115.8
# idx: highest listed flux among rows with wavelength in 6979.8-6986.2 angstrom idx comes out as 112.8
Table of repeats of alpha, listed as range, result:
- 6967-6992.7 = 75.27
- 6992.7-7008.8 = 95.61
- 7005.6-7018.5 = 93.49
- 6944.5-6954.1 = 101.5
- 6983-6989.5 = 96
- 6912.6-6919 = 109.8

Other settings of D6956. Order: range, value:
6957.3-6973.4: 92.92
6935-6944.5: 104.8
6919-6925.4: 87.85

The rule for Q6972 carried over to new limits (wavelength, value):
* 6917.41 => 117.1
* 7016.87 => 93.49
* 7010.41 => 107.2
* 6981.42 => 75.27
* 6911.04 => 90.69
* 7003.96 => 112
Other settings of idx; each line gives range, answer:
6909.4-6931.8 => 119.9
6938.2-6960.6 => 132.1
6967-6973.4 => 115.8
